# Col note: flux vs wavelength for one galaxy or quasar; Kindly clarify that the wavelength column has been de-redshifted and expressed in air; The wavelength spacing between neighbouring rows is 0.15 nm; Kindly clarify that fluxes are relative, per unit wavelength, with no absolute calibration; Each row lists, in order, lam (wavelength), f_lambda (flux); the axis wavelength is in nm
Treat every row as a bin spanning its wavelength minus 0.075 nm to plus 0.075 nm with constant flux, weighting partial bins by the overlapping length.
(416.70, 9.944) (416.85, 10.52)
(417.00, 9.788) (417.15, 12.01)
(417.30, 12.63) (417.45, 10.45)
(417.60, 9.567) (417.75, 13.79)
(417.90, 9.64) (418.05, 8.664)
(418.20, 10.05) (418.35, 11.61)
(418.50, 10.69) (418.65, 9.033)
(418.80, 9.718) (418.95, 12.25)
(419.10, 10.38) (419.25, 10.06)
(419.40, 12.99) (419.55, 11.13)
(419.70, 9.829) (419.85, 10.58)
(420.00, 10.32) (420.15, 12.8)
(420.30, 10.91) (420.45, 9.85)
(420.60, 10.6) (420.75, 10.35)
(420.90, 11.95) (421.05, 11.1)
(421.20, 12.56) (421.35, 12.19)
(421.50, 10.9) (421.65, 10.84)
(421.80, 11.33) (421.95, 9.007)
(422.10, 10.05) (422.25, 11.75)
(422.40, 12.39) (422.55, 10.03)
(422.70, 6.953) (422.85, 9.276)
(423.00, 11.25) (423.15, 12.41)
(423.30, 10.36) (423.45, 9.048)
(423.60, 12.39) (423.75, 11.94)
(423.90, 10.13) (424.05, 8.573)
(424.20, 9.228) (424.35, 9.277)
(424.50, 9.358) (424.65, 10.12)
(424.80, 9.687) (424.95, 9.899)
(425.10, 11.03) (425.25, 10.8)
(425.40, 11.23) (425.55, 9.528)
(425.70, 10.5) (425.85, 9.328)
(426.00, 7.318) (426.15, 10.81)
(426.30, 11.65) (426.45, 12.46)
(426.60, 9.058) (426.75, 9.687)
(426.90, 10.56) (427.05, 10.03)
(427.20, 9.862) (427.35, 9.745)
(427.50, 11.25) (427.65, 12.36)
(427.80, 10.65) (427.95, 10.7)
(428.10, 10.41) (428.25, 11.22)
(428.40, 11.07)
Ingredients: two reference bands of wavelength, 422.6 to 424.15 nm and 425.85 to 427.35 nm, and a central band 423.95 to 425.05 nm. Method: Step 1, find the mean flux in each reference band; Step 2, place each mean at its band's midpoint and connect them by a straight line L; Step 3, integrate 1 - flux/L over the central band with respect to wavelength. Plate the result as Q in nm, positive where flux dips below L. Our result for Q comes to 0.07 nm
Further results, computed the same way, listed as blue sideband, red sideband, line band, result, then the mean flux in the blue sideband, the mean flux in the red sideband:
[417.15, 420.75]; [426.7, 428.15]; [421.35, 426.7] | 0.17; 10.8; 10.5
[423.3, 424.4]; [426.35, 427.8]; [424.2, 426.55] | 0.04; 10.1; 10.6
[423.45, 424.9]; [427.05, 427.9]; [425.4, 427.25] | 0.06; 10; 10.7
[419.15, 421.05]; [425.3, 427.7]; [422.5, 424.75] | 0.12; 10.9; 10.3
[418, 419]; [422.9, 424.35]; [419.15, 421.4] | -0.17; 10.3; 10.5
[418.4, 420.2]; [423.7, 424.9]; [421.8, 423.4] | -0.04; 10.8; 9.75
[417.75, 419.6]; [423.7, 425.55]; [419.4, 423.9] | -0.22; 10.6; 10.1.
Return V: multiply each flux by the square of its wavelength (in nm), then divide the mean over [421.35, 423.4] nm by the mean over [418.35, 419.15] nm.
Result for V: 1.02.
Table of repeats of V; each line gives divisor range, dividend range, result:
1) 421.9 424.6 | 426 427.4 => 1.02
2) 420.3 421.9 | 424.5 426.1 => 0.91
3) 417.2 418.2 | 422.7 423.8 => 1.02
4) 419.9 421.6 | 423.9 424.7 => 0.85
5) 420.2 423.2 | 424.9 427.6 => 0.97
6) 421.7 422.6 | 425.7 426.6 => 0.97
